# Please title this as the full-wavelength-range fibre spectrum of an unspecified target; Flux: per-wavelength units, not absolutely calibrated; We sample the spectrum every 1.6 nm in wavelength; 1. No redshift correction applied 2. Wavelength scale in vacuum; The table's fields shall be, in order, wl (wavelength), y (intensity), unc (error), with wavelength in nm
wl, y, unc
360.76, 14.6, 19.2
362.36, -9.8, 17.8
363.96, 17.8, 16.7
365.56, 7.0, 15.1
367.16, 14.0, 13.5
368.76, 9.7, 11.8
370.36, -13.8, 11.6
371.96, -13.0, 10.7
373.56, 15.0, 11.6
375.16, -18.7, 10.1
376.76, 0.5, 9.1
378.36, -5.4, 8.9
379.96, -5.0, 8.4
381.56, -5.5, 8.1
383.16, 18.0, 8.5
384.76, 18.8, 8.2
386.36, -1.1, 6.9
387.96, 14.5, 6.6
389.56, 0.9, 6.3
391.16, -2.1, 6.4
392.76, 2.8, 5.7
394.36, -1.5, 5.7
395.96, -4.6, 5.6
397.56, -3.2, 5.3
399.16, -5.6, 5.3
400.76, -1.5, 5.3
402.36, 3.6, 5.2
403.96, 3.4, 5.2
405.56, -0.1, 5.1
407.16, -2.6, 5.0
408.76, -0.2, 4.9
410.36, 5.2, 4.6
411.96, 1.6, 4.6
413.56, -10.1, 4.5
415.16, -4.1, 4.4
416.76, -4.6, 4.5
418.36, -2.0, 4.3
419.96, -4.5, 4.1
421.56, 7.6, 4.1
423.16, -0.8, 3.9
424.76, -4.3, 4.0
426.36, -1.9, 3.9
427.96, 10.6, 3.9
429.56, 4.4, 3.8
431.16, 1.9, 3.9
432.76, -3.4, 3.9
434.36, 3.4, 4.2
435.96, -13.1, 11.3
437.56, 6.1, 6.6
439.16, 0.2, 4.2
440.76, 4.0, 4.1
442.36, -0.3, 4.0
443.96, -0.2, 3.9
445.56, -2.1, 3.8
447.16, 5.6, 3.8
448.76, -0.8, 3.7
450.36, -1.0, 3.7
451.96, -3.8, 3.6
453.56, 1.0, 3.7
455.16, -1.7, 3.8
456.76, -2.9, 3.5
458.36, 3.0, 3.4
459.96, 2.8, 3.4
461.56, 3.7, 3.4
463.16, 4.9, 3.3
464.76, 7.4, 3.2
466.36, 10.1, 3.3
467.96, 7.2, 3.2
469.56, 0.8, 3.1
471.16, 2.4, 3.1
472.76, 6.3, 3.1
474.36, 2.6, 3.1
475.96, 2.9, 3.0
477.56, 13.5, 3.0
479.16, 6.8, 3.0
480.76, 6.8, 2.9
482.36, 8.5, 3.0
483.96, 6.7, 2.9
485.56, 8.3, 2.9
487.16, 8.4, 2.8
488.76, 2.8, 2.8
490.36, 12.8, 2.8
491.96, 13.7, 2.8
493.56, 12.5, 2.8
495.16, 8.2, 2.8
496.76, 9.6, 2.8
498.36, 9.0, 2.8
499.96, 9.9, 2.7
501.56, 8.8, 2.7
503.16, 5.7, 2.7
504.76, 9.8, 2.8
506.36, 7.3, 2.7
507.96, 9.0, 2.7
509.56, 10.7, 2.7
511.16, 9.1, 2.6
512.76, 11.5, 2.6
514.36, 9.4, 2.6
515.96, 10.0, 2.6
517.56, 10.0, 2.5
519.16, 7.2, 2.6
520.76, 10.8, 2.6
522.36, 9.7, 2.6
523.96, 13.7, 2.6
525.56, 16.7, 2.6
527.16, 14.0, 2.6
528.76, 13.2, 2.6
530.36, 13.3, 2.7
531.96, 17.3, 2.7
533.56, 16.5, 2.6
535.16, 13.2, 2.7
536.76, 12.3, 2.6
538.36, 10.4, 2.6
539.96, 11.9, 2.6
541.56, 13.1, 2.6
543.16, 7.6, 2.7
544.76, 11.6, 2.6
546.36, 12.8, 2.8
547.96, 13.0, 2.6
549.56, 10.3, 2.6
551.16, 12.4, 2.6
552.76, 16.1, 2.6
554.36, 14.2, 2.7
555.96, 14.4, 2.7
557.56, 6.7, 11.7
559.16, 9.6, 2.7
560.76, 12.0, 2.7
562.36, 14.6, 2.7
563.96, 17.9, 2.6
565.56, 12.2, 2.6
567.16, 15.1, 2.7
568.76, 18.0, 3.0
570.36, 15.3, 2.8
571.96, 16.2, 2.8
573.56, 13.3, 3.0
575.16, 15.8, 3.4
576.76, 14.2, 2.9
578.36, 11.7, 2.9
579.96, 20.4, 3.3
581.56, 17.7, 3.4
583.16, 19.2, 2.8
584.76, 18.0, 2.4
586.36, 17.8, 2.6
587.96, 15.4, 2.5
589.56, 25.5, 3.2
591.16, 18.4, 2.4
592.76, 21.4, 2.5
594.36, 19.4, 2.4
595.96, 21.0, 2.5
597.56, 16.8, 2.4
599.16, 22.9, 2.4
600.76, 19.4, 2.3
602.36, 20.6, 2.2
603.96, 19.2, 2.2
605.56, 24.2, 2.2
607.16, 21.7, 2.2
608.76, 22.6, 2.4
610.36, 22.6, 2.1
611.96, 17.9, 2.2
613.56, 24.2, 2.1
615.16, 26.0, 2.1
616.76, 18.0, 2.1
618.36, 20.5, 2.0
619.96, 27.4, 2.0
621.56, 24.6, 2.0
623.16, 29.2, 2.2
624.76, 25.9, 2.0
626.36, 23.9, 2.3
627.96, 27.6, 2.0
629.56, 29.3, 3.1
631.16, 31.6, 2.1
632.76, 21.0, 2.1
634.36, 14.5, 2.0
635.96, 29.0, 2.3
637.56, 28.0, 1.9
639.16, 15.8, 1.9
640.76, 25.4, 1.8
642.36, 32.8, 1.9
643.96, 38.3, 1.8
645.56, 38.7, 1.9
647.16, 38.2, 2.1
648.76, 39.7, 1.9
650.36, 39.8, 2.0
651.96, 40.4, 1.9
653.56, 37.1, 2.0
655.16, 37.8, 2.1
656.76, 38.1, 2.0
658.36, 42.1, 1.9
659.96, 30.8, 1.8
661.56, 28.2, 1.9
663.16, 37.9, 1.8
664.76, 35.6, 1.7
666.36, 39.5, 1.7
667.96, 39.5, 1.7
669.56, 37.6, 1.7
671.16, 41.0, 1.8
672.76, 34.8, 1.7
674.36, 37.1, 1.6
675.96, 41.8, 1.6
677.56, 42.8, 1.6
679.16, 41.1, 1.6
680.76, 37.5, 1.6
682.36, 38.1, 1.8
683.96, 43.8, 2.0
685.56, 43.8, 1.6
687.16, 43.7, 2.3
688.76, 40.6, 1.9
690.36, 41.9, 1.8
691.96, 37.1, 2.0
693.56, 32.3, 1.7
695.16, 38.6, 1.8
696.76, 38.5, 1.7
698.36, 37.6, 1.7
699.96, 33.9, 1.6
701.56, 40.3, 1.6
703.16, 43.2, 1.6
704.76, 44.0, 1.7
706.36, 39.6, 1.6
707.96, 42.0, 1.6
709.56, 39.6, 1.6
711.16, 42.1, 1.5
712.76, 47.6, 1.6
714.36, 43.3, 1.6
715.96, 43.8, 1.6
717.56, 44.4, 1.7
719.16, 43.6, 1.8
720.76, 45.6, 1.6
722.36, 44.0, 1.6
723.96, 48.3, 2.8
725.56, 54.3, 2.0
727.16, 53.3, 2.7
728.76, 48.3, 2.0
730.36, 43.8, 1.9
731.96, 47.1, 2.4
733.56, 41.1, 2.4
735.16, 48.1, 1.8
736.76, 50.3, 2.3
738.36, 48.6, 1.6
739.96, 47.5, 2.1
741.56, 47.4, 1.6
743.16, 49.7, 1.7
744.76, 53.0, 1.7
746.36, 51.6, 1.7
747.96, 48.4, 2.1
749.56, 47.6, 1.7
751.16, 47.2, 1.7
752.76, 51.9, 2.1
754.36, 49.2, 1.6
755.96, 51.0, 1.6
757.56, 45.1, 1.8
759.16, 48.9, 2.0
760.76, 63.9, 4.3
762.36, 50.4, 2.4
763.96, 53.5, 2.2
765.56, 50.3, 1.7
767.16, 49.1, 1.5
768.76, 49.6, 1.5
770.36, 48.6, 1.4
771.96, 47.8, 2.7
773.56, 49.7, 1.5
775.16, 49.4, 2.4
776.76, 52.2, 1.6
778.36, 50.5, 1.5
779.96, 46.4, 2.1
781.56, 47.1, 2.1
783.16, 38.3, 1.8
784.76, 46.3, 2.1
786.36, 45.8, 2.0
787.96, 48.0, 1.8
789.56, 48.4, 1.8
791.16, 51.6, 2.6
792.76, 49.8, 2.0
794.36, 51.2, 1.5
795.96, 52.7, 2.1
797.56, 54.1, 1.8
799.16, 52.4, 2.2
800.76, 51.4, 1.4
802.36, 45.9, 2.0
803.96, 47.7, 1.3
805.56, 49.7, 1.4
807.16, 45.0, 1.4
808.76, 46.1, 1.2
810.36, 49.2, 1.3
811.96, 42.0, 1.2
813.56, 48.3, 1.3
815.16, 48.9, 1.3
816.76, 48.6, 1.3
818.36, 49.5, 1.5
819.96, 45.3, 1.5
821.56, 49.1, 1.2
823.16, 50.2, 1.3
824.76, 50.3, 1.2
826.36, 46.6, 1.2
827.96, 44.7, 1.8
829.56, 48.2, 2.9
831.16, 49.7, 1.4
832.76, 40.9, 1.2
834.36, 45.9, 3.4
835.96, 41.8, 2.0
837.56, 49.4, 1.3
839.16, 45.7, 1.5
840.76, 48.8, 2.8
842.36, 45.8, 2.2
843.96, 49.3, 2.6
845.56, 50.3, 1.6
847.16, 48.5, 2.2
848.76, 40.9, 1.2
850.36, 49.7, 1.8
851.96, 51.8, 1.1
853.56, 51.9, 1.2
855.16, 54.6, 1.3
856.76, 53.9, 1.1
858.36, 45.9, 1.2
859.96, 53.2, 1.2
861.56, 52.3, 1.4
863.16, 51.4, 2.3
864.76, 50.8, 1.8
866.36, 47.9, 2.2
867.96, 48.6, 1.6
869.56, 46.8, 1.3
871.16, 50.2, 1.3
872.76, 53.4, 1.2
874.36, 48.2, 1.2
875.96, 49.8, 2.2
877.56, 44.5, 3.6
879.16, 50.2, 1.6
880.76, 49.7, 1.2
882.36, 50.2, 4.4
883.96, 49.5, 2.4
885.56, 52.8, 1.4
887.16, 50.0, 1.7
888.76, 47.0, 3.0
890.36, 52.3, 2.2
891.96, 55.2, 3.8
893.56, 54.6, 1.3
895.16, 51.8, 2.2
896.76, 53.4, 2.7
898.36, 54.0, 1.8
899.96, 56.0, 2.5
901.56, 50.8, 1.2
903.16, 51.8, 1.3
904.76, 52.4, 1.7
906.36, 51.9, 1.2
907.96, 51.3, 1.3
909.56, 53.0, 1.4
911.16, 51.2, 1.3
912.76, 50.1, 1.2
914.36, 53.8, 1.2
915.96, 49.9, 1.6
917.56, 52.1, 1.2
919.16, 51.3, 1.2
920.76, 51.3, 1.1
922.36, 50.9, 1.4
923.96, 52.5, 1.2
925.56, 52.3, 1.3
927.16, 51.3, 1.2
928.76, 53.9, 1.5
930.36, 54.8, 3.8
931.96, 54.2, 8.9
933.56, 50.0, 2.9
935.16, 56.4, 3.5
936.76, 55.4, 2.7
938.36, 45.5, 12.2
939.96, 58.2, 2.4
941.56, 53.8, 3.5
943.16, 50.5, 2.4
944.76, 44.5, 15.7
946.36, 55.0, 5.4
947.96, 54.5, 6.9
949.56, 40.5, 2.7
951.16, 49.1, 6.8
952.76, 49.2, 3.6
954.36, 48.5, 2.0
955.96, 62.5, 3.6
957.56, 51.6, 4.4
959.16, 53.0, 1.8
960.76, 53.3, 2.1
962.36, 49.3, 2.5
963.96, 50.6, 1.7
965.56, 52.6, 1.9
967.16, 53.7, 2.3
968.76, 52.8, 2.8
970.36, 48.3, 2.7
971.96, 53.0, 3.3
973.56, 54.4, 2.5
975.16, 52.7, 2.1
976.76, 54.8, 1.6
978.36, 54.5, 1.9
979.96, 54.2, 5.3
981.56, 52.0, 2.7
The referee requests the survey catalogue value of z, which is 0.61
